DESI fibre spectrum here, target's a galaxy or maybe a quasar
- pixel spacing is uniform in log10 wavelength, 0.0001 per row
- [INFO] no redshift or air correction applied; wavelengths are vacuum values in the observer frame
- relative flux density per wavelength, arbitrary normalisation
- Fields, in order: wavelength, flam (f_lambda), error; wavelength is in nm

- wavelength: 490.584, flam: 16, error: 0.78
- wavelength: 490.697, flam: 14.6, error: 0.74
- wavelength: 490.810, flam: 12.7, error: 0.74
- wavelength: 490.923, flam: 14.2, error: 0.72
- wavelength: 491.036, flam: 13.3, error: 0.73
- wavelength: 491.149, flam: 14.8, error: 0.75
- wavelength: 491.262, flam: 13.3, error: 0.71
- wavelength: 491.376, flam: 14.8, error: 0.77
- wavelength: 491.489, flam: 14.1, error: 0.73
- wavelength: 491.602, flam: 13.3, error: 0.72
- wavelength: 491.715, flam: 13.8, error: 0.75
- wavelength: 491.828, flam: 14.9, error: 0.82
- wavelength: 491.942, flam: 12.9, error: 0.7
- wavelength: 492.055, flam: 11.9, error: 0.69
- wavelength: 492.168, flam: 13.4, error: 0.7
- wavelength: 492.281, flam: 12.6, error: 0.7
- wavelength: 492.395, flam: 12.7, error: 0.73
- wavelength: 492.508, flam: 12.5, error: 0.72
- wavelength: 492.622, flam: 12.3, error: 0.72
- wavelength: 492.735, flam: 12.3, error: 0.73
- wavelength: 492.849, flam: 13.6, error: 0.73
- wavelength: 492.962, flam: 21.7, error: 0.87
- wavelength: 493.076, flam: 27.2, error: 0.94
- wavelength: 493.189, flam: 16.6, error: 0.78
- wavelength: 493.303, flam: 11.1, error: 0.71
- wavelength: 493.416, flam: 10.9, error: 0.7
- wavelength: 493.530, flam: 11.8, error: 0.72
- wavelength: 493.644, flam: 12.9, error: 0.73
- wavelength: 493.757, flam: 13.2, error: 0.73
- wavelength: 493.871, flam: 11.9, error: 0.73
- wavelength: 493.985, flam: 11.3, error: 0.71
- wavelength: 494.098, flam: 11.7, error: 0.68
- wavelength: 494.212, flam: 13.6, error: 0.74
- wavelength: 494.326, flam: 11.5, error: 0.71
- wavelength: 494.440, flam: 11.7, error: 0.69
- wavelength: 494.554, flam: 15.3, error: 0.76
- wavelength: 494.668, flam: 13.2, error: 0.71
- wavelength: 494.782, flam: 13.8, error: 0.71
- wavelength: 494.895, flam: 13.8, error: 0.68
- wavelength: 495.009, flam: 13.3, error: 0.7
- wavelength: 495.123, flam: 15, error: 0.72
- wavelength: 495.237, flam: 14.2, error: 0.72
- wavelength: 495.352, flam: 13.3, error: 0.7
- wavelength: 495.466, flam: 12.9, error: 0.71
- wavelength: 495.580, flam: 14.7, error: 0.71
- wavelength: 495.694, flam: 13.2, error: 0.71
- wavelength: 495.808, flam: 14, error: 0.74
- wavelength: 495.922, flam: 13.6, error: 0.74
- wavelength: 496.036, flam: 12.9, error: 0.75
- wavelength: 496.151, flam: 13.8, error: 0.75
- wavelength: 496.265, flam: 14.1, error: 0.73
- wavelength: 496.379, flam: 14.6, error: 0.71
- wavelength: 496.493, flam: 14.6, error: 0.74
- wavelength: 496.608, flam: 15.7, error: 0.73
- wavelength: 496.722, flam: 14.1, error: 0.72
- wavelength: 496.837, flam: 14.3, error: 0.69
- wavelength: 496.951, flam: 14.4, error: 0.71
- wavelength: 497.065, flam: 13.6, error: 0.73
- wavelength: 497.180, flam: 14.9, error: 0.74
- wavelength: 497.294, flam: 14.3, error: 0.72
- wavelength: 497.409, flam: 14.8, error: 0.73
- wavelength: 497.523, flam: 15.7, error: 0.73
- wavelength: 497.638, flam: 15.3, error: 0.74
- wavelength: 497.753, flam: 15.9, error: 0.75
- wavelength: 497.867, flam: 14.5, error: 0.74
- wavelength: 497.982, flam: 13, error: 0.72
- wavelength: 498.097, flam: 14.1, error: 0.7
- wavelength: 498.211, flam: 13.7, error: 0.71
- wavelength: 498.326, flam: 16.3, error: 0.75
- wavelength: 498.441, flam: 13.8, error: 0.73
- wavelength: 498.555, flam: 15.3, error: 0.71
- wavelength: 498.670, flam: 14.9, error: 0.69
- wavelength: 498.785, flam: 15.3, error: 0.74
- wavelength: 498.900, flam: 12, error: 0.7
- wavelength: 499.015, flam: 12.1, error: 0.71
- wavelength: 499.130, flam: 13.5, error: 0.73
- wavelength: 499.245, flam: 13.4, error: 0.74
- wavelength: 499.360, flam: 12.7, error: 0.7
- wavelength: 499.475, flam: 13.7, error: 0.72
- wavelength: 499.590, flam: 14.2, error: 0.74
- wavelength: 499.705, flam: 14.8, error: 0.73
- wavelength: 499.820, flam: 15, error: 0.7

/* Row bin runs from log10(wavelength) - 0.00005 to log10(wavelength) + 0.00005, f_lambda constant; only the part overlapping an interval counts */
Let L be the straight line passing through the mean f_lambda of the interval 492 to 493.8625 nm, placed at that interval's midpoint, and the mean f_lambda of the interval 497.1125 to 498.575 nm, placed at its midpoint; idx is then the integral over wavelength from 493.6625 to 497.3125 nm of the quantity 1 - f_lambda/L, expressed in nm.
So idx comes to 0.20 nm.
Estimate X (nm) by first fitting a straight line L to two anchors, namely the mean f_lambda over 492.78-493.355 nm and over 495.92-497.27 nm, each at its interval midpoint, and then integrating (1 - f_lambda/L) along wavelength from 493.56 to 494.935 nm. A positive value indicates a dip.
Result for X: 0.32 nm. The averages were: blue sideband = 18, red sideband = 14.2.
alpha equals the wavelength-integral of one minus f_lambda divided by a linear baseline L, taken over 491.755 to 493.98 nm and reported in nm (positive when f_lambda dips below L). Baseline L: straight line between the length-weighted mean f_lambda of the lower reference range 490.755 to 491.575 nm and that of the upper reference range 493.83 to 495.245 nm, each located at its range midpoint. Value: -0.08 nm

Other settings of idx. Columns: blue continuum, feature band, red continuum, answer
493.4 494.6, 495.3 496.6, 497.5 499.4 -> -0.07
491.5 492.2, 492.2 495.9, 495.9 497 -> 0.02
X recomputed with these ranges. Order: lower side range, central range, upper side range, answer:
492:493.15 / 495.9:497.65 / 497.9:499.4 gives -0.02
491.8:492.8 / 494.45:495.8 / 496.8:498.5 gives -0.01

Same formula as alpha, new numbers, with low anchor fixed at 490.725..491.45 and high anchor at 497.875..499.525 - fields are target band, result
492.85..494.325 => -0.050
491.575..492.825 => 0.081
